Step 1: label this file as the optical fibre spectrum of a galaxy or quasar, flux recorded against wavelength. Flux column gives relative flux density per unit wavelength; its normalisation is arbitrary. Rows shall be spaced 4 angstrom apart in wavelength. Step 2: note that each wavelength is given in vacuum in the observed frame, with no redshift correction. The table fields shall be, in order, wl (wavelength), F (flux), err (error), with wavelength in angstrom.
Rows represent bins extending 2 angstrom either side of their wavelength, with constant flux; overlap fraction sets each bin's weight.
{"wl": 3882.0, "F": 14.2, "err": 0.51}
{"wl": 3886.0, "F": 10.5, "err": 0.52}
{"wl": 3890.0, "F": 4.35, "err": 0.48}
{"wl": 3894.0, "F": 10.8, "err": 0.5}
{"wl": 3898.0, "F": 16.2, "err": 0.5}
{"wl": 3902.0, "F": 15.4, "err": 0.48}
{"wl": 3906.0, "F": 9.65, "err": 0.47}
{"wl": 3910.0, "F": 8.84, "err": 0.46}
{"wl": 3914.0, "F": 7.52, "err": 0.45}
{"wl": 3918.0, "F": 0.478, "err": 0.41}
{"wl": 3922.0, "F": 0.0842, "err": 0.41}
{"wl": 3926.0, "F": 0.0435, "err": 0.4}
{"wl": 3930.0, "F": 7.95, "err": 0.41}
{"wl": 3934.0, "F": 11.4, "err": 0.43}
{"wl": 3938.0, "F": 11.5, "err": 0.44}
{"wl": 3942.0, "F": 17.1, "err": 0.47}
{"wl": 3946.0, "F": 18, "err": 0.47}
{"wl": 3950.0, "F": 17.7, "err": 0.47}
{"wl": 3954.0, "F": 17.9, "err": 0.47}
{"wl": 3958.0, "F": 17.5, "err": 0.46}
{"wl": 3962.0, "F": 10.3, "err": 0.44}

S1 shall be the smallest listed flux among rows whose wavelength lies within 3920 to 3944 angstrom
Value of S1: 0.0435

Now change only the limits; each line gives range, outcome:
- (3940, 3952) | 17.1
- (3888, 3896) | 4.35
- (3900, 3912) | 8.84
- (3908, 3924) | 0.0842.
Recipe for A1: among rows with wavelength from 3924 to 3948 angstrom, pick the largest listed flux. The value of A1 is 18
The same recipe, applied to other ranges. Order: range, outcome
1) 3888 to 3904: 16.2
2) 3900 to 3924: 15.4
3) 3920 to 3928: 0.0842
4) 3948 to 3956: 17.9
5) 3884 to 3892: 10.5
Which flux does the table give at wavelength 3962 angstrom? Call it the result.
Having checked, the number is 10.3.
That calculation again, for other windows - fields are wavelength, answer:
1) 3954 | 17.9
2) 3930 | 7.95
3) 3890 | 4.35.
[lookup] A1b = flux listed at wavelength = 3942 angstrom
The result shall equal 17.1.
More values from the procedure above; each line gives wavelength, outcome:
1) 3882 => 14.2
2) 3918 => 0.478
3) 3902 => 15.4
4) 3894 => 10.8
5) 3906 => 9.65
